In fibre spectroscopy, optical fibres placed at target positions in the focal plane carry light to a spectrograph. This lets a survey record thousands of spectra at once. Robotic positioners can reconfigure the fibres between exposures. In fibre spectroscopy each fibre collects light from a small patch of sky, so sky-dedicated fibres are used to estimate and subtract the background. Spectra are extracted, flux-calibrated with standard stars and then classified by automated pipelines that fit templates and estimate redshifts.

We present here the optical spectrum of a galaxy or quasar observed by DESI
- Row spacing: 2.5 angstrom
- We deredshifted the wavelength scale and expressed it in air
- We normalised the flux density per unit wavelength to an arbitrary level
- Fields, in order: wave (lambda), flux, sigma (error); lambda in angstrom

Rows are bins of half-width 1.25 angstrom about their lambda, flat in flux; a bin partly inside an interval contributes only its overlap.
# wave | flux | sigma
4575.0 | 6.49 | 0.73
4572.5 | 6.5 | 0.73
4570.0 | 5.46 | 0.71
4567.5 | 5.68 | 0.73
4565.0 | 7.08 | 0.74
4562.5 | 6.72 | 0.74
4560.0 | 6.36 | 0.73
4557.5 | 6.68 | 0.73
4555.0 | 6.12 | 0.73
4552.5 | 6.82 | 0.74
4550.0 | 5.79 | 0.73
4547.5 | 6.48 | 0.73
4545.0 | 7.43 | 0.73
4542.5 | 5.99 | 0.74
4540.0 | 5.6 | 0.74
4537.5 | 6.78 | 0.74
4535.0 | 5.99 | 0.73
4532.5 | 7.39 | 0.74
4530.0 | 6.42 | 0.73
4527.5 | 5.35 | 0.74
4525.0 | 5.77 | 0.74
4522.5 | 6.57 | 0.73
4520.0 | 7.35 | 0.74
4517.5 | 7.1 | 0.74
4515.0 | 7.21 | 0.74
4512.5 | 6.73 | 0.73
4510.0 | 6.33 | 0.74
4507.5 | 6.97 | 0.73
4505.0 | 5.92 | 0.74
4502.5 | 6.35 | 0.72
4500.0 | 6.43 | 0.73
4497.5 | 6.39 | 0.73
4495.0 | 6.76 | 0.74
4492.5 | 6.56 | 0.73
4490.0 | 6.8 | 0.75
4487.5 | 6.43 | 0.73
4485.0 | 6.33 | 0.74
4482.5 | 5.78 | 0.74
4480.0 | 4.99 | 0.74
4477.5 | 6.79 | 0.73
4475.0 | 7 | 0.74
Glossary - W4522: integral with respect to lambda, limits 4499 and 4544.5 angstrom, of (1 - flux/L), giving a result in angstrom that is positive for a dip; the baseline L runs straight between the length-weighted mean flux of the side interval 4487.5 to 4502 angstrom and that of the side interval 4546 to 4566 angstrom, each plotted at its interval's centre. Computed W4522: 0.5 angstrom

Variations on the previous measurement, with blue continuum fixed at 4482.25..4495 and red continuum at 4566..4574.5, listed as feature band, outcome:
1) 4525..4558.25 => -1.10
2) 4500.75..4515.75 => -0.51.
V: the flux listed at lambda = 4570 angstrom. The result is 5.46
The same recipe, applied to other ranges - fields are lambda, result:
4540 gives 5.6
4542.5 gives 5.99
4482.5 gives 5.78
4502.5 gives 6.35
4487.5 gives 6.43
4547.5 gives 6.48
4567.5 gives 5.68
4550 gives 5.79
